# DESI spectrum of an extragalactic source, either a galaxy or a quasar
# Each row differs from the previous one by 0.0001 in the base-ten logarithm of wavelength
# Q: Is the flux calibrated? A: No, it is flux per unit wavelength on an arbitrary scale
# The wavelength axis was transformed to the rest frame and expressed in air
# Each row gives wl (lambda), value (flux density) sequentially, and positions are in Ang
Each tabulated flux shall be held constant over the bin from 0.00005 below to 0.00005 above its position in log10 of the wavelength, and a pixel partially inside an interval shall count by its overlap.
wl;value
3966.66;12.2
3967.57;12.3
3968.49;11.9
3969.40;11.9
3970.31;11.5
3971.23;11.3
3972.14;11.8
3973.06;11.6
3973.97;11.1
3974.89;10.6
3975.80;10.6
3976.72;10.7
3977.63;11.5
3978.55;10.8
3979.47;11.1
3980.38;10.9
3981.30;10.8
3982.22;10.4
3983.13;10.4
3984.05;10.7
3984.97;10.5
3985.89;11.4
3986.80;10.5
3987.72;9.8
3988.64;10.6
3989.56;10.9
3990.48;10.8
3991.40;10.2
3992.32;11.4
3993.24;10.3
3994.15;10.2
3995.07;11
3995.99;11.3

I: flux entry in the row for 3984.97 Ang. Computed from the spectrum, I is 10.5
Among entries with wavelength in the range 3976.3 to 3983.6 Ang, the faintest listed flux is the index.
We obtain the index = 10.4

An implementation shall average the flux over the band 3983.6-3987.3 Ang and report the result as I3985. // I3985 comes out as 10.8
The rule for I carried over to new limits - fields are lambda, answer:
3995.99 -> 11.3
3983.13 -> 10.4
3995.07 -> 11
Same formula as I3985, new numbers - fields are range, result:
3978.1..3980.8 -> 10.9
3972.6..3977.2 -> 10.9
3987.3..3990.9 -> 10.5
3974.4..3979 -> 10.8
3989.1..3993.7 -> 10.7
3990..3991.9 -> 10.5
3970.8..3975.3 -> 11.3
